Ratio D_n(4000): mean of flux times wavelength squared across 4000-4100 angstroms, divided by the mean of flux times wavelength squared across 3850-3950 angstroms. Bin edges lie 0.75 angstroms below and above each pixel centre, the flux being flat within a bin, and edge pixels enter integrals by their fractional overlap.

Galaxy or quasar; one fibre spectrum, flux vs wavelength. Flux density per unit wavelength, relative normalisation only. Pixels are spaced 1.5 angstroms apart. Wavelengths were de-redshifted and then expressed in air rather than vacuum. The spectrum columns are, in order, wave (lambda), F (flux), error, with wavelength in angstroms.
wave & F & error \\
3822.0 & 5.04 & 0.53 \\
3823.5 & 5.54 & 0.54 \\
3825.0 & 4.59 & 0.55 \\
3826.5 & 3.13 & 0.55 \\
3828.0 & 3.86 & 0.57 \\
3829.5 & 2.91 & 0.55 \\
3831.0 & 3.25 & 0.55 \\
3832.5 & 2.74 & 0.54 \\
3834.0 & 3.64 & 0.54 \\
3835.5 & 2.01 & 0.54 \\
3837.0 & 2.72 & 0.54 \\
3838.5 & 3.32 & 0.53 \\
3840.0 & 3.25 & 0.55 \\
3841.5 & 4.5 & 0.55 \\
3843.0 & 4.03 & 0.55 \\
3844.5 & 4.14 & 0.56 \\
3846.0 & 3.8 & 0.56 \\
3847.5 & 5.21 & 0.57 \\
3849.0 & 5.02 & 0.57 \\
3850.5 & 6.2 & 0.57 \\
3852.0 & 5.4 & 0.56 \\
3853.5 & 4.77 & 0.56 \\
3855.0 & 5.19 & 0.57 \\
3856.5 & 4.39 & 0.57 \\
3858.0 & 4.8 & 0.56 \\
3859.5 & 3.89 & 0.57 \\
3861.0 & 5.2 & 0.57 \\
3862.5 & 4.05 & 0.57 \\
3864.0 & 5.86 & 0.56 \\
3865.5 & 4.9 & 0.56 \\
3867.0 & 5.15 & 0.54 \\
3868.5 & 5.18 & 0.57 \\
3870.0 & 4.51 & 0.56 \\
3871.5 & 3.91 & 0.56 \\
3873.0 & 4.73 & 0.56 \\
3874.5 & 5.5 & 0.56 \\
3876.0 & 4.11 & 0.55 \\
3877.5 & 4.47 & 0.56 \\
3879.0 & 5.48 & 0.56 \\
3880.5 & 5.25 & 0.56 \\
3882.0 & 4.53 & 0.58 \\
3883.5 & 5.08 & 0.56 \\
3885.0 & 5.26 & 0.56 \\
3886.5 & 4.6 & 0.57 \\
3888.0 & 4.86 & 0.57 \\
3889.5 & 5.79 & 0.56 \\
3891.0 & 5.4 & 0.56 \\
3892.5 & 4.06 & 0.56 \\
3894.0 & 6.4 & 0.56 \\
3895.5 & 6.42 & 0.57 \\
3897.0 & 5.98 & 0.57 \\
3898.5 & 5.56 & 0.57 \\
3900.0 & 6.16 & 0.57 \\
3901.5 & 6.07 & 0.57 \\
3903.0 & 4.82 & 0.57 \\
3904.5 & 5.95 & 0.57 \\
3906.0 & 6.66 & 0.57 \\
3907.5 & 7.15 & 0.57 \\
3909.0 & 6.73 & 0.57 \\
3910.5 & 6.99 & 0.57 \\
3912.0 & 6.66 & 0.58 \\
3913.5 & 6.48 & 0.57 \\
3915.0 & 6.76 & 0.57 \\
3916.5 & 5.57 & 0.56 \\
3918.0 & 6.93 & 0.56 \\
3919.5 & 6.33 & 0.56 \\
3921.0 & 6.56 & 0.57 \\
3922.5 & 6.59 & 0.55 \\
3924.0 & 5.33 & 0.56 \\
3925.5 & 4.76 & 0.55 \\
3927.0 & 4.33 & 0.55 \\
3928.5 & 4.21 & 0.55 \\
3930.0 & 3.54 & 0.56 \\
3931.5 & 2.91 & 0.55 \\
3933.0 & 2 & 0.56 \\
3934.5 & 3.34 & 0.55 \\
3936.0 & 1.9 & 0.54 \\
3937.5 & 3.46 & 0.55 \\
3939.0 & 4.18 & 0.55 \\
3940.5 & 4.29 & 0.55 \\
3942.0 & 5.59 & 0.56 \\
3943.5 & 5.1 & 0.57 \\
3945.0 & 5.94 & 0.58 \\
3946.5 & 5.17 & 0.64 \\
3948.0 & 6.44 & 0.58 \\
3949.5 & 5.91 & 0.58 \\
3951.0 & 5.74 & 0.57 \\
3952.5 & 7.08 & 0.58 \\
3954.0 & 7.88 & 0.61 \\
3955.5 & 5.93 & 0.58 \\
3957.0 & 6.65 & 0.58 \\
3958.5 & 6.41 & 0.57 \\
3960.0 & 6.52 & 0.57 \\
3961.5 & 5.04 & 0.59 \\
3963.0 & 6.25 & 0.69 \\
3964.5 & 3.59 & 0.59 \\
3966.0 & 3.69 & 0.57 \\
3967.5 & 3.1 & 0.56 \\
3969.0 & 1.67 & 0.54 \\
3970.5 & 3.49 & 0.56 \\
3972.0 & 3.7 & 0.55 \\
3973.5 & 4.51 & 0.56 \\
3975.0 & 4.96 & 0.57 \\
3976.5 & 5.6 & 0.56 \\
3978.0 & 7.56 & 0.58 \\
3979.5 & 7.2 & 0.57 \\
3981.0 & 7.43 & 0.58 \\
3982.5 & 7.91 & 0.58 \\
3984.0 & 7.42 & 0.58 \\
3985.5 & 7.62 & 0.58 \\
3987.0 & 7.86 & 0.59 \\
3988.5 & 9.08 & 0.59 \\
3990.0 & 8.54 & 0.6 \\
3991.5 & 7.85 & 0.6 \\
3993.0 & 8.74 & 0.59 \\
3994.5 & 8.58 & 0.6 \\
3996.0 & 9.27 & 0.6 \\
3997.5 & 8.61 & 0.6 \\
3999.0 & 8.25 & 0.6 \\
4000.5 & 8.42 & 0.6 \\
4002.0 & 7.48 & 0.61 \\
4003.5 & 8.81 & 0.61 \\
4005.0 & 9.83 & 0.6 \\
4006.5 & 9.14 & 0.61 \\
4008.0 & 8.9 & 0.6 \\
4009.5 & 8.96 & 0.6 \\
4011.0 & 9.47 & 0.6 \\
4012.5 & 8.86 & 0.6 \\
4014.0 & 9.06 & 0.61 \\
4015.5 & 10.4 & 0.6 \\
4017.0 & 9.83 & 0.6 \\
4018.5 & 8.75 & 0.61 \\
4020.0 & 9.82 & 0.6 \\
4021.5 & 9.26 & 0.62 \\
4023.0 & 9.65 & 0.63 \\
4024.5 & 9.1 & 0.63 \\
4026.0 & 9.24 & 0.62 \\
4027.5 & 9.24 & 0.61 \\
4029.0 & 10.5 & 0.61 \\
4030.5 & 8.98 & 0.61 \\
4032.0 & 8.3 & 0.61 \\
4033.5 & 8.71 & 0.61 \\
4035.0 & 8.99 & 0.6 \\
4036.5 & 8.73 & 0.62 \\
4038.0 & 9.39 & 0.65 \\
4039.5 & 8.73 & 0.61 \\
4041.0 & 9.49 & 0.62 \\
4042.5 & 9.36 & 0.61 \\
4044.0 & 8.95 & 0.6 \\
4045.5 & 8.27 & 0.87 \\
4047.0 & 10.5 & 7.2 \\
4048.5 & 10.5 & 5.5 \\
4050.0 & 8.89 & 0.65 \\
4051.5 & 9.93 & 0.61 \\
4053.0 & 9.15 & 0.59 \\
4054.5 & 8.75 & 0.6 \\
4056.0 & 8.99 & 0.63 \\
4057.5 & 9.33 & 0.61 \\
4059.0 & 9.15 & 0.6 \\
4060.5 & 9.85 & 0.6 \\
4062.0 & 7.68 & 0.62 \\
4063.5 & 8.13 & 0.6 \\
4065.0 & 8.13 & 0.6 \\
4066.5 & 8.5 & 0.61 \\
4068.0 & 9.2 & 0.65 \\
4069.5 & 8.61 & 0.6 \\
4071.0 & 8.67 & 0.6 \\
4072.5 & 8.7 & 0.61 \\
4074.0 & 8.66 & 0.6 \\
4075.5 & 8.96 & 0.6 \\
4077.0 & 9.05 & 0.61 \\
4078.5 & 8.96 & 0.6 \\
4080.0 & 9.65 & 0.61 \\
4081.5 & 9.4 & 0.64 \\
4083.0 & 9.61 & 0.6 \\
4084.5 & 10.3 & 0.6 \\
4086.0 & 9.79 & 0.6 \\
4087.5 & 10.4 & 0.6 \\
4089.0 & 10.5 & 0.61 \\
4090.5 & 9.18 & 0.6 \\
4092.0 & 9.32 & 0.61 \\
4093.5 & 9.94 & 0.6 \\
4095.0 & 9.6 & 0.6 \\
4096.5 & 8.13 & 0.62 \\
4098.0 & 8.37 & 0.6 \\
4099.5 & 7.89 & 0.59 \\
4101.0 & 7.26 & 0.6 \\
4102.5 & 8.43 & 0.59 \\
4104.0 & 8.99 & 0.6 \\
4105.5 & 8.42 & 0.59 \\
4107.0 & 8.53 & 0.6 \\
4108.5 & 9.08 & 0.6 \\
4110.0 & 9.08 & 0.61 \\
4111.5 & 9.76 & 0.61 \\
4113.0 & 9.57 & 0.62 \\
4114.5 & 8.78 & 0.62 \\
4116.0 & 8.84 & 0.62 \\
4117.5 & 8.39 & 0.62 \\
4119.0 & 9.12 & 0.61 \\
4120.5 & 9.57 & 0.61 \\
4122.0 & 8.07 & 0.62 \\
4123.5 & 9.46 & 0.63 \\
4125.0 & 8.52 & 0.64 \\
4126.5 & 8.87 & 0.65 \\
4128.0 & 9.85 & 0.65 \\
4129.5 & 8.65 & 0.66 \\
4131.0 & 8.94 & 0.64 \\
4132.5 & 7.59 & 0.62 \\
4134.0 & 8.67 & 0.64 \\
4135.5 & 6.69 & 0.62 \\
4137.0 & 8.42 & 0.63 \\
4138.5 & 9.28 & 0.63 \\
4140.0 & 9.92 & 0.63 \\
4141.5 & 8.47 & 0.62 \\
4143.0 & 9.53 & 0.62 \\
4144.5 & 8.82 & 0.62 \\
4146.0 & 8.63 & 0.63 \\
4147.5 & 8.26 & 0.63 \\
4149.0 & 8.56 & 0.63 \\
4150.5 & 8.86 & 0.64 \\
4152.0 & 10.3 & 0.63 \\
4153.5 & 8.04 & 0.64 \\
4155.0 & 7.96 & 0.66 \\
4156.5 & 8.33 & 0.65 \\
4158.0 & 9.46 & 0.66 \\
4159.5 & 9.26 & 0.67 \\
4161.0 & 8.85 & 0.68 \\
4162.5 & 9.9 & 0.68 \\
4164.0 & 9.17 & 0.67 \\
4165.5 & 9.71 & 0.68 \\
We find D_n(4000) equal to 1.9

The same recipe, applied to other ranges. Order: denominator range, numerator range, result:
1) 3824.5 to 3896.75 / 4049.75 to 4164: 2.22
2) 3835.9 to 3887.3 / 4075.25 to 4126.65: 2.21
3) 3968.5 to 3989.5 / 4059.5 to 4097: 1.55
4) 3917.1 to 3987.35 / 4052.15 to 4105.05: 1.81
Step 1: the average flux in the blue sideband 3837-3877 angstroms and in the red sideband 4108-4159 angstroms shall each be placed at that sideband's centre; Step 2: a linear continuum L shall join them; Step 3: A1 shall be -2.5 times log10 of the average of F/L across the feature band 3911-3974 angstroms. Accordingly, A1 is 0.17 mag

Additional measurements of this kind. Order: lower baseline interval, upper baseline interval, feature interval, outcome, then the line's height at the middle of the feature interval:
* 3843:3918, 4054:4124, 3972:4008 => -0.07 mag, 7.25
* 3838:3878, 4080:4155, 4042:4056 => -0.19 mag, 7.82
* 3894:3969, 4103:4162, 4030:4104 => -0.18 mag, 7.72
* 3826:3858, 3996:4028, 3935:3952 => 0.40 mag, 7.05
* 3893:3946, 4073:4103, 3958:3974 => 0.42 mag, 6.41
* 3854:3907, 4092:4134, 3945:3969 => 0.14 mag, 6.36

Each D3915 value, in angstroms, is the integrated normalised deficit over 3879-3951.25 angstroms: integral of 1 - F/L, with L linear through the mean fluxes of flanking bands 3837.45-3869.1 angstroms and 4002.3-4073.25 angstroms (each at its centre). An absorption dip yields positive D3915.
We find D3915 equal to 9.0 angstroms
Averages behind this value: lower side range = 4.66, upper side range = 9.13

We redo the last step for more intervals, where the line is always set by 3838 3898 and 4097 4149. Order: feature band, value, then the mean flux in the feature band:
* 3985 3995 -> -2.4 angstroms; 8.34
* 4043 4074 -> -5.0 angstroms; 8.99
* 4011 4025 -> -4.5 angstroms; 9.42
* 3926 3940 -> 6.0 angstroms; 3.36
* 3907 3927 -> -2.4 angstroms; 6.29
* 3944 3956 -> -0.3 angstroms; 6.24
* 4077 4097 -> -3.5 angstroms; 9.6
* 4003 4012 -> -2.8 angstroms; 9.19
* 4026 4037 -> -2.6 angstroms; 9.08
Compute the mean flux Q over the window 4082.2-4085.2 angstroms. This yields 9.94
